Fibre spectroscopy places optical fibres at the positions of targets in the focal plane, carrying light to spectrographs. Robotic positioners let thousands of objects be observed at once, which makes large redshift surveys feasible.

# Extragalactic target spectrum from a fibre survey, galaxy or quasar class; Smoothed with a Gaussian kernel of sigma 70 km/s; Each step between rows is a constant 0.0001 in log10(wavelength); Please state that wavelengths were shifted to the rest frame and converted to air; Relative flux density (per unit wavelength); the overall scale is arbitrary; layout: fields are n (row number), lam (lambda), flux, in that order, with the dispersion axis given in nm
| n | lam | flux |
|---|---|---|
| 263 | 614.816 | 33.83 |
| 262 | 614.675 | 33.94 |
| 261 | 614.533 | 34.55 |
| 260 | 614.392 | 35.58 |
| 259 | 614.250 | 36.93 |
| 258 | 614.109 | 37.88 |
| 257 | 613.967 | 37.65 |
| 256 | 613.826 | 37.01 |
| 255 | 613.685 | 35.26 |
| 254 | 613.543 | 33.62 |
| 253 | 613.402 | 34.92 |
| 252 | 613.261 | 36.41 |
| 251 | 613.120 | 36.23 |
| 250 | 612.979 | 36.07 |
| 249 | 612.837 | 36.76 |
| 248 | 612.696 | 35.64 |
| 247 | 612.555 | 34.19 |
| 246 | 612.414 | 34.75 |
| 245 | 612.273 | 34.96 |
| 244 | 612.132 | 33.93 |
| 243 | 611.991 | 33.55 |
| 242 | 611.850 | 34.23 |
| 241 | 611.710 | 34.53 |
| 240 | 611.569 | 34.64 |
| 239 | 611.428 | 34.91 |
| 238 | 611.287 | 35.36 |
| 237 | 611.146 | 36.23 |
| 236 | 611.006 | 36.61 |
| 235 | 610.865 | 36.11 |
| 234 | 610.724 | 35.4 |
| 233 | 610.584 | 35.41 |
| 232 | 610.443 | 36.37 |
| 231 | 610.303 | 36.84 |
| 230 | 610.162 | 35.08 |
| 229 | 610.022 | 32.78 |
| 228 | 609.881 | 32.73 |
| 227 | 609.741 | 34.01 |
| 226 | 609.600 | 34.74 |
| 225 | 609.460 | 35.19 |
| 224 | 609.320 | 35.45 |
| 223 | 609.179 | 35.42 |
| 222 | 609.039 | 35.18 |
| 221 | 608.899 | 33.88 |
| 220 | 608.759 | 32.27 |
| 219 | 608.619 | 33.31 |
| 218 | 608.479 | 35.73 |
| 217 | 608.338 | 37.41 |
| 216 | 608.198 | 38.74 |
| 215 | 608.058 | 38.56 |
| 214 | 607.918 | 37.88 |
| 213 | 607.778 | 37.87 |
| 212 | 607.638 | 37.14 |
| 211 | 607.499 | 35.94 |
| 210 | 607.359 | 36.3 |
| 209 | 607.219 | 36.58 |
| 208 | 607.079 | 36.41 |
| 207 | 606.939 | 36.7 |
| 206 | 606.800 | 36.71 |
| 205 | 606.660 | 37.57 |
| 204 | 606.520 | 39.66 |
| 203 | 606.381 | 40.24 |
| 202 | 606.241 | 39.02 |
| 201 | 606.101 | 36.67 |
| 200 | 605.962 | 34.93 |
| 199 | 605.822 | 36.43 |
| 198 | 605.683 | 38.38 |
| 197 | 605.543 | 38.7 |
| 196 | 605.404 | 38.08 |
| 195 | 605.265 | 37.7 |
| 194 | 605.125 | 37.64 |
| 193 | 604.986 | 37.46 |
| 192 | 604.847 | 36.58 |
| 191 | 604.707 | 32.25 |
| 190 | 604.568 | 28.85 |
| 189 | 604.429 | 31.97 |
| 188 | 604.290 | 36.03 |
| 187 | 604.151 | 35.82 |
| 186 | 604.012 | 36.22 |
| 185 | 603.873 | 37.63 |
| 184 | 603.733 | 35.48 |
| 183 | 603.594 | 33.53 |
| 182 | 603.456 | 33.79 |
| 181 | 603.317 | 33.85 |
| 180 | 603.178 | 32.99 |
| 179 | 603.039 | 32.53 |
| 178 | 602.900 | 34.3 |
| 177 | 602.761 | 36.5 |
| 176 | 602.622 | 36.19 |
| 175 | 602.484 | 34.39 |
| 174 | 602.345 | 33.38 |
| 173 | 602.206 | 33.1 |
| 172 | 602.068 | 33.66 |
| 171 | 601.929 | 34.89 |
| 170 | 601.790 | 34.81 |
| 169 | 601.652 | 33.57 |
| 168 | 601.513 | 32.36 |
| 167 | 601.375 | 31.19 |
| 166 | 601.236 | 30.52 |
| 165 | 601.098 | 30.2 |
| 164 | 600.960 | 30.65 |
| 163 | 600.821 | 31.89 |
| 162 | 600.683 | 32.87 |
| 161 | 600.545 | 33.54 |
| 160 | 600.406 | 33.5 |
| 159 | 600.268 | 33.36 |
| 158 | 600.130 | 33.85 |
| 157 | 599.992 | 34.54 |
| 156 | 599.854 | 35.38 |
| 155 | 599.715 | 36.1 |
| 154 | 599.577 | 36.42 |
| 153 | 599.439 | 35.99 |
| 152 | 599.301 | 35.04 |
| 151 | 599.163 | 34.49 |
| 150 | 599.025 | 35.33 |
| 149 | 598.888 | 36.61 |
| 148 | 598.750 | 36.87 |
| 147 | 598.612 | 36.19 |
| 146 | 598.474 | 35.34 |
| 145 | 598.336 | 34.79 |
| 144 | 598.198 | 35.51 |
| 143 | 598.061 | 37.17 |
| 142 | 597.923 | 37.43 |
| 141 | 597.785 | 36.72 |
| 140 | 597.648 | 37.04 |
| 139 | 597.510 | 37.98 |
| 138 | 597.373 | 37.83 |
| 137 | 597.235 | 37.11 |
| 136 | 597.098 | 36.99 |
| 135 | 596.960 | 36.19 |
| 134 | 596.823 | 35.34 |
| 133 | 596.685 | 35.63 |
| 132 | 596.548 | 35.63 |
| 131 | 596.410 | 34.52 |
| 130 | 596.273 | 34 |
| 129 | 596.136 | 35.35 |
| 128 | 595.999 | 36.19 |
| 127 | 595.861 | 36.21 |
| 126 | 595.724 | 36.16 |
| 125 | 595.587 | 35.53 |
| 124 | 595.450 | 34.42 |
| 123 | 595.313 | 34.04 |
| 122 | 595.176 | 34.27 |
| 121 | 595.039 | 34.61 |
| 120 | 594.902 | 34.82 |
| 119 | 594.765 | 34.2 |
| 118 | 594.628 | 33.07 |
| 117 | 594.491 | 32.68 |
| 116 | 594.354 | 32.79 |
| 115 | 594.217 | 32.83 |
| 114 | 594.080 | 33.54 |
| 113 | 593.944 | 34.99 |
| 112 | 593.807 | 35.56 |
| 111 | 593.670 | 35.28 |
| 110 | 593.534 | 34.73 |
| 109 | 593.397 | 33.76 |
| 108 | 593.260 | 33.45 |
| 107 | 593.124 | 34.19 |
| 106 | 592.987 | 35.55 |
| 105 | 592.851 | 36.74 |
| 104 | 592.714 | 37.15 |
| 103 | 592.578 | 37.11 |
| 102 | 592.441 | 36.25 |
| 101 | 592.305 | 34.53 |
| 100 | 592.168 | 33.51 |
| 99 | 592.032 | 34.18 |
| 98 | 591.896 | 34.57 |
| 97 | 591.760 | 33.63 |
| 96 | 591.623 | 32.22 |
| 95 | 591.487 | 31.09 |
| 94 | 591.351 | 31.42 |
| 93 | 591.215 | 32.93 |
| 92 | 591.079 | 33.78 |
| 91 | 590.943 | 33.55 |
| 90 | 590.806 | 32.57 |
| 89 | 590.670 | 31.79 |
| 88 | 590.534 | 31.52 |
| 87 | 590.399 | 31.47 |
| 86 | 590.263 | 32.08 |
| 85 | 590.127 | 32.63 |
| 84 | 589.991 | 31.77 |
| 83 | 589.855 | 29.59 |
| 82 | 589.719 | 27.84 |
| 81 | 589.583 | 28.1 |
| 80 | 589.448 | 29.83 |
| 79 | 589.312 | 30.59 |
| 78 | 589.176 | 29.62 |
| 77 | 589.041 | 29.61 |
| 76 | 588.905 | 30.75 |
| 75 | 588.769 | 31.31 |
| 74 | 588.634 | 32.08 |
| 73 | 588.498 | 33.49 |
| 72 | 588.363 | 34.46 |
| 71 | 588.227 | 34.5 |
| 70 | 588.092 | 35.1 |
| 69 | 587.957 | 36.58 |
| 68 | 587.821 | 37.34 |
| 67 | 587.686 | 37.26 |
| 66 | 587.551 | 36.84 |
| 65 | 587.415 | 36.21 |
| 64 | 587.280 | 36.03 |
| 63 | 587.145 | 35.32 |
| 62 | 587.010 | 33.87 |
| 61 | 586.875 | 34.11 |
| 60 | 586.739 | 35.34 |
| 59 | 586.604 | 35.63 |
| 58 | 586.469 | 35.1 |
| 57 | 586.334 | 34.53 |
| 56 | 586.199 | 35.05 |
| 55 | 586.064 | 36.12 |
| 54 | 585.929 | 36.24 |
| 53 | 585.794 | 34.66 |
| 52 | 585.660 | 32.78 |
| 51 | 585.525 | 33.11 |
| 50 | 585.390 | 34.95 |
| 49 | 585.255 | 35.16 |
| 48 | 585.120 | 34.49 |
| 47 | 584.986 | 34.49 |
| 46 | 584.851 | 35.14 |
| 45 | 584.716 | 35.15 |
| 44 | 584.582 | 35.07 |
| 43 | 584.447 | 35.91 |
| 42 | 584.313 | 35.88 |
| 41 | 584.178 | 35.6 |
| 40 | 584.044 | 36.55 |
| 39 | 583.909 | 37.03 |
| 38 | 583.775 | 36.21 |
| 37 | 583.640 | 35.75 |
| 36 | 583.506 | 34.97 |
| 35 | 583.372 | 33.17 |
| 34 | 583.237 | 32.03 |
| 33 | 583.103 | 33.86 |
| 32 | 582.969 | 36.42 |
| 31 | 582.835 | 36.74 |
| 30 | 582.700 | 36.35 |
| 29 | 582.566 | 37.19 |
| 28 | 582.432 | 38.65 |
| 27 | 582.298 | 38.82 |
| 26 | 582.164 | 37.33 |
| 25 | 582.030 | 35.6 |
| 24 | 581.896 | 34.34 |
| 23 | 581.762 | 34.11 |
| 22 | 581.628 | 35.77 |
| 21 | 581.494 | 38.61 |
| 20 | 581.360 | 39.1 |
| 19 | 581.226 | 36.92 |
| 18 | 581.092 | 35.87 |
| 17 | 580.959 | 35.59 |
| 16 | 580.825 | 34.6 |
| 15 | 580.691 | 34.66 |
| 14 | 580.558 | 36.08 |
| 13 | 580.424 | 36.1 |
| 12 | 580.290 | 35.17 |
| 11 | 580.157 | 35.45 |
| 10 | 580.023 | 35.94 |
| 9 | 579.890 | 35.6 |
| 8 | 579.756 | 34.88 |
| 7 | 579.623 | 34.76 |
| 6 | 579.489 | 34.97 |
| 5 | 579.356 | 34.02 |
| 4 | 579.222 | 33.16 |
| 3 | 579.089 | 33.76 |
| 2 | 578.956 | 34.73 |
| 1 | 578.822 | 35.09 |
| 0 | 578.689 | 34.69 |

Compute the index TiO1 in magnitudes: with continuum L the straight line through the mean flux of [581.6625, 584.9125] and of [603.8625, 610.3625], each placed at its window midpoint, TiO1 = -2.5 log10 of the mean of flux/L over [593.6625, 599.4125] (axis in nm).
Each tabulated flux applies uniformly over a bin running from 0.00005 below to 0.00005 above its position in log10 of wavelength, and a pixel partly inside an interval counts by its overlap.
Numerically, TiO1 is 0.02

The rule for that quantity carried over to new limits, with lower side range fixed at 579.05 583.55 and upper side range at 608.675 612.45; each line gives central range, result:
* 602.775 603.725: 0.04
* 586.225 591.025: 0.07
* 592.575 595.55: 0.02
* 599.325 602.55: 0.05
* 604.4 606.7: -0.05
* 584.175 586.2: 0.02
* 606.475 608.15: -0.07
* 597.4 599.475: -0.03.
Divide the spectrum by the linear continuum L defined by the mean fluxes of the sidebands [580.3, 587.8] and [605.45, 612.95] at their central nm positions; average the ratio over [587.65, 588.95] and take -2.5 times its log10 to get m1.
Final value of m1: 0.04 mag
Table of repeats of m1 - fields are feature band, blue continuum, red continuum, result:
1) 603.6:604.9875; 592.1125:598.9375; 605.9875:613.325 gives 0.03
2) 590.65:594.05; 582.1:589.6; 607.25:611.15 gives 0.03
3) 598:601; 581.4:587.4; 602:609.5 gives 0.03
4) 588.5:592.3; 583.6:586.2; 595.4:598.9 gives 0.13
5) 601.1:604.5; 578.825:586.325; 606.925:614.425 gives 0.05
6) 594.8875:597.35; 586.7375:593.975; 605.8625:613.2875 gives -0.04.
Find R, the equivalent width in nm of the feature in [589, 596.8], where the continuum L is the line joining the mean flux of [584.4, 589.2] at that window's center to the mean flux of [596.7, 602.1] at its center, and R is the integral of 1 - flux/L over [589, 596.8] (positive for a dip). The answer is 0.27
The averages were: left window 34.6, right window 34.9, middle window 33.5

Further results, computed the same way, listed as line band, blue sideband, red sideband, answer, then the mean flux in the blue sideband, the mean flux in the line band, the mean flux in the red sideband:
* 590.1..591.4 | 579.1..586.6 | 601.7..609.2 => 0.117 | 35.5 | 32.4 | 35.8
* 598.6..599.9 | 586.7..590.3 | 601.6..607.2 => -0.039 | 33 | 35.8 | 35.6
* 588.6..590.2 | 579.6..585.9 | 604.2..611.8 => 0.243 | 35.6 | 30.3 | 36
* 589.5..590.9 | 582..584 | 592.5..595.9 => 0.167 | 36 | 31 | 34.7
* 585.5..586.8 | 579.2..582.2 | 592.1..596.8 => 0.014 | 35.6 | 34.9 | 34.8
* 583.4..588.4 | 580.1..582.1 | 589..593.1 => -0.154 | 35.9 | 35.4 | 32.6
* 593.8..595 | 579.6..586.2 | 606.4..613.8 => 0.063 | 35.6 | 33.8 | 35.7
